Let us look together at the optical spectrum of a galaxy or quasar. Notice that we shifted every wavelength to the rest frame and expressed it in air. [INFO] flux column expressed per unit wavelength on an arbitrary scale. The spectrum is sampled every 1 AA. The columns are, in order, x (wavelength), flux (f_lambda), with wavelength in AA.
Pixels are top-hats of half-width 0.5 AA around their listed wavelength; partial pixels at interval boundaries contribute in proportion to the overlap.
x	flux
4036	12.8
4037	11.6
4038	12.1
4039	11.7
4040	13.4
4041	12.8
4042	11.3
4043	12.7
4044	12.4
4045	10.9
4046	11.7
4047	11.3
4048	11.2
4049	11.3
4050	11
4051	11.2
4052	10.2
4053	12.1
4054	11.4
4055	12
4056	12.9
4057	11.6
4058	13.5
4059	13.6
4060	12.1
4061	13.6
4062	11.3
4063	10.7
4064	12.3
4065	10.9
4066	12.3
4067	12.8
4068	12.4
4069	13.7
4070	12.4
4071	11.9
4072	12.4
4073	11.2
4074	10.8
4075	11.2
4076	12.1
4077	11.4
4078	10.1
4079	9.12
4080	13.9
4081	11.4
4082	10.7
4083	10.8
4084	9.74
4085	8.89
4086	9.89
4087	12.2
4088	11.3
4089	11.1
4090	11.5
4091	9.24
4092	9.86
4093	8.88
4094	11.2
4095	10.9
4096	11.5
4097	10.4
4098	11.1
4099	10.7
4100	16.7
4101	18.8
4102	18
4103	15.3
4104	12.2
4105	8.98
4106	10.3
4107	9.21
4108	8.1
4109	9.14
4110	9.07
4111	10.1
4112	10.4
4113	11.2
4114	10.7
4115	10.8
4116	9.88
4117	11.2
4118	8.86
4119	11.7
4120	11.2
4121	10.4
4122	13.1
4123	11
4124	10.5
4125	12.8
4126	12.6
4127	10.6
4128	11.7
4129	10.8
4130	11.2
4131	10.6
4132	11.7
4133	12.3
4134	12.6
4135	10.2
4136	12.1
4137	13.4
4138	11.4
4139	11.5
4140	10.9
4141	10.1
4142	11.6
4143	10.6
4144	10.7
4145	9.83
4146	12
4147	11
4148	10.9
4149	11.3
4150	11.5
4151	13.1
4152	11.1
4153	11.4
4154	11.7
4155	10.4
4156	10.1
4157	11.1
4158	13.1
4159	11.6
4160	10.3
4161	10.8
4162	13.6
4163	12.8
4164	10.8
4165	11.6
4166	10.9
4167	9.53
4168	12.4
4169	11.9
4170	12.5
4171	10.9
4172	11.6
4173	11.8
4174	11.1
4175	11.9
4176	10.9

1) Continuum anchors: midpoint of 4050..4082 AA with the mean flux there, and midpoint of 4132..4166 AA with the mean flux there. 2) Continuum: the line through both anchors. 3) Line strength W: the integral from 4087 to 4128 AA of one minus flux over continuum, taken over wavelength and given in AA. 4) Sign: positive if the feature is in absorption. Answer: 1.3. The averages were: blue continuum 11.9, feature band 11.3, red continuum 11.4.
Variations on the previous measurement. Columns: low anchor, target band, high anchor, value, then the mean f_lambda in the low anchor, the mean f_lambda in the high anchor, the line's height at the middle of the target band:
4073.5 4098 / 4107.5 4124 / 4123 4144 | 1.12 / 10.8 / 11.4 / 11.2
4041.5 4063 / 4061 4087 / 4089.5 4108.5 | 0.79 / 11.8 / 11.7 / 11.8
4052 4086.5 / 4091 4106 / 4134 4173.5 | -0.93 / 11.7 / 11.4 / 11.6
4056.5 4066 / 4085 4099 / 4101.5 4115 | 0.93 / 12.2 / 11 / 11.4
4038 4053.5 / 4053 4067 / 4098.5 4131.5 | -0.66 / 11.7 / 11.4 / 11.6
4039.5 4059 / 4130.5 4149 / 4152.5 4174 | 0.39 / 11.9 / 11.5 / 11.5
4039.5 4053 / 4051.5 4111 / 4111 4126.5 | -1.00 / 11.7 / 11.1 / 11.4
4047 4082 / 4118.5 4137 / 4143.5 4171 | -0.05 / 11.8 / 11.4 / 11.5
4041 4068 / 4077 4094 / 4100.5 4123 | 1.45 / 11.9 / 11.3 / 11.6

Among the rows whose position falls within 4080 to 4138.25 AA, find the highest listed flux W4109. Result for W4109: 18.8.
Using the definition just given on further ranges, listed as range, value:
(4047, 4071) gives 13.7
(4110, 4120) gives 11.7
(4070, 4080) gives 13.9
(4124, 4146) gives 13.4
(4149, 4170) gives 13.6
